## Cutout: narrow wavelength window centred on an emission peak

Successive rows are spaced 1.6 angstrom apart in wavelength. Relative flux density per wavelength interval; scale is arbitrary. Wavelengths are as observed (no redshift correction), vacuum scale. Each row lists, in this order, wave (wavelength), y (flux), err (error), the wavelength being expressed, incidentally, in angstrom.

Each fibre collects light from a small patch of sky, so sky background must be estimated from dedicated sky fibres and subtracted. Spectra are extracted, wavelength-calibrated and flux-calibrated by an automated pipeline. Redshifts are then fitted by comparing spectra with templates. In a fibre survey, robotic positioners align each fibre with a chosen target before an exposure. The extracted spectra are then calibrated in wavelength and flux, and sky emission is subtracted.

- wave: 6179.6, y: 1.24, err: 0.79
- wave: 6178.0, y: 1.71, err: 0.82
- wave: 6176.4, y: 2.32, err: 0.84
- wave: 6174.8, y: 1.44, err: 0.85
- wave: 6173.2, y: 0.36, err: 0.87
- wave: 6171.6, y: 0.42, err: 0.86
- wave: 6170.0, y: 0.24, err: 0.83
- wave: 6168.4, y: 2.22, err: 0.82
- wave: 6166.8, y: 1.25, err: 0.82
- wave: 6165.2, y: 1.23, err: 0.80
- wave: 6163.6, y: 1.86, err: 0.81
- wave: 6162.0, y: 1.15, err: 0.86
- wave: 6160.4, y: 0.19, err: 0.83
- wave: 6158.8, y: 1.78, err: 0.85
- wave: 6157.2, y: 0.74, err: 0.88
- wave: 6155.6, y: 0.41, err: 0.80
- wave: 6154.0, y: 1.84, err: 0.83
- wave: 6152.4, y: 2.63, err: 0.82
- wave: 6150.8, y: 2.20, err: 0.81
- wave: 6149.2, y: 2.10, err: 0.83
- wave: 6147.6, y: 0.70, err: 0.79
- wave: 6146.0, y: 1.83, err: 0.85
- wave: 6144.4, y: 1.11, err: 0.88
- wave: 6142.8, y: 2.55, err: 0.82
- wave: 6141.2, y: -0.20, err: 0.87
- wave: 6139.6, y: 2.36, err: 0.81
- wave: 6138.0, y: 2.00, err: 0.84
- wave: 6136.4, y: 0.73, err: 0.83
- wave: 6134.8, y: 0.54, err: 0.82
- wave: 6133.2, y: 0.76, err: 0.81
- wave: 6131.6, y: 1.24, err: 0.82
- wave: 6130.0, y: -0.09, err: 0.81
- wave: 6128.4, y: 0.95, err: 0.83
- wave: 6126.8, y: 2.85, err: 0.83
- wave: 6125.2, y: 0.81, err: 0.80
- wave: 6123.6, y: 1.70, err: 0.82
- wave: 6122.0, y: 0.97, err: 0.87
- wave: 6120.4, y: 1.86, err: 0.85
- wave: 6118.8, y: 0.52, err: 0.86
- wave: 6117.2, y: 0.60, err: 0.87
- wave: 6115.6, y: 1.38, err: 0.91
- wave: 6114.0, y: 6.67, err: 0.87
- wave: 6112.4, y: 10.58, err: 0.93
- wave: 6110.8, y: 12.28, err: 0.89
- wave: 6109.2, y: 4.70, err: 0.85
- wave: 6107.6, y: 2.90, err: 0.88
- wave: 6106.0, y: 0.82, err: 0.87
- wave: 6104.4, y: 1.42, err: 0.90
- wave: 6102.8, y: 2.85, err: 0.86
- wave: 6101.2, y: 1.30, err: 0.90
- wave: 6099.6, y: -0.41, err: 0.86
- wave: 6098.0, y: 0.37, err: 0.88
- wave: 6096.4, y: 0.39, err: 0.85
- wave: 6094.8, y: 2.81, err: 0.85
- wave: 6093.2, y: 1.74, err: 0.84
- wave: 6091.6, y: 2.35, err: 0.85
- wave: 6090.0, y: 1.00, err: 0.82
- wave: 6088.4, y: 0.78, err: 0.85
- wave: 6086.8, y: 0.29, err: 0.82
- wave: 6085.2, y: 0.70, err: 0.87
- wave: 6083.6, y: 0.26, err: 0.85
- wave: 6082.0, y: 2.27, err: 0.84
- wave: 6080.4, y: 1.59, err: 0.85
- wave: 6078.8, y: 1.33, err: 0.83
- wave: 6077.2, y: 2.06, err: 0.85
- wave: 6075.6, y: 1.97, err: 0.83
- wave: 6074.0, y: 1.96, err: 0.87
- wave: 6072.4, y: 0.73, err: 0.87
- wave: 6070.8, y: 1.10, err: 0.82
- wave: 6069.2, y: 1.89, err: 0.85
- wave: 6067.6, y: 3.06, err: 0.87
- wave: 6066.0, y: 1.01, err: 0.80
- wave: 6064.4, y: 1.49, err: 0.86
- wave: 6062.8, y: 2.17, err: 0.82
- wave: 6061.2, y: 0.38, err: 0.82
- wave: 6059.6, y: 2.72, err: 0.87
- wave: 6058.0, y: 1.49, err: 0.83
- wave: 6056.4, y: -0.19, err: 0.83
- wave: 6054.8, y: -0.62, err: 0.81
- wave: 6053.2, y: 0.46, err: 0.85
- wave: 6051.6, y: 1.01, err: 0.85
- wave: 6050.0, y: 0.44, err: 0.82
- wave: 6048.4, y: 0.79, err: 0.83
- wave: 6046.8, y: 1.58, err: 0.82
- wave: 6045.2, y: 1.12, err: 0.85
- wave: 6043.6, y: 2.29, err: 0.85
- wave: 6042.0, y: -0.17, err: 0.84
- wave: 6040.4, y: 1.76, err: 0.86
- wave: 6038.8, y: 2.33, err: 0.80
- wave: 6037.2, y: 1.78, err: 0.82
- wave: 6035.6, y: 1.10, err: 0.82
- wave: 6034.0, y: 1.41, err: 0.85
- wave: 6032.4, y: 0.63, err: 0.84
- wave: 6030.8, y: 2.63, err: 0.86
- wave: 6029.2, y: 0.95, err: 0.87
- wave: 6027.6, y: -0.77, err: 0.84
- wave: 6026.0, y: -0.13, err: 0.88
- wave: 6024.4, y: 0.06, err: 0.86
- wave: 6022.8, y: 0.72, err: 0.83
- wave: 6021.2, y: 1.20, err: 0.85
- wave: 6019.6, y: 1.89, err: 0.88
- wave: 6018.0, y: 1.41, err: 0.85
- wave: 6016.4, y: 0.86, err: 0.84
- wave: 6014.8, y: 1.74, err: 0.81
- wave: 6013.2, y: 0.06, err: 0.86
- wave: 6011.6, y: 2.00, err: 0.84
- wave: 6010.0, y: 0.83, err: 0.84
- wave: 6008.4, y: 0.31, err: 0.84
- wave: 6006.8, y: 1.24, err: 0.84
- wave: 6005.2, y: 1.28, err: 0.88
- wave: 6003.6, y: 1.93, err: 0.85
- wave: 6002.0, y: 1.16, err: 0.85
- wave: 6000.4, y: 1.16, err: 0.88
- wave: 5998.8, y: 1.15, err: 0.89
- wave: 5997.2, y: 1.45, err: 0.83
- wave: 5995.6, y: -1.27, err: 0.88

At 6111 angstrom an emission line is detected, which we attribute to H-gamma 4340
